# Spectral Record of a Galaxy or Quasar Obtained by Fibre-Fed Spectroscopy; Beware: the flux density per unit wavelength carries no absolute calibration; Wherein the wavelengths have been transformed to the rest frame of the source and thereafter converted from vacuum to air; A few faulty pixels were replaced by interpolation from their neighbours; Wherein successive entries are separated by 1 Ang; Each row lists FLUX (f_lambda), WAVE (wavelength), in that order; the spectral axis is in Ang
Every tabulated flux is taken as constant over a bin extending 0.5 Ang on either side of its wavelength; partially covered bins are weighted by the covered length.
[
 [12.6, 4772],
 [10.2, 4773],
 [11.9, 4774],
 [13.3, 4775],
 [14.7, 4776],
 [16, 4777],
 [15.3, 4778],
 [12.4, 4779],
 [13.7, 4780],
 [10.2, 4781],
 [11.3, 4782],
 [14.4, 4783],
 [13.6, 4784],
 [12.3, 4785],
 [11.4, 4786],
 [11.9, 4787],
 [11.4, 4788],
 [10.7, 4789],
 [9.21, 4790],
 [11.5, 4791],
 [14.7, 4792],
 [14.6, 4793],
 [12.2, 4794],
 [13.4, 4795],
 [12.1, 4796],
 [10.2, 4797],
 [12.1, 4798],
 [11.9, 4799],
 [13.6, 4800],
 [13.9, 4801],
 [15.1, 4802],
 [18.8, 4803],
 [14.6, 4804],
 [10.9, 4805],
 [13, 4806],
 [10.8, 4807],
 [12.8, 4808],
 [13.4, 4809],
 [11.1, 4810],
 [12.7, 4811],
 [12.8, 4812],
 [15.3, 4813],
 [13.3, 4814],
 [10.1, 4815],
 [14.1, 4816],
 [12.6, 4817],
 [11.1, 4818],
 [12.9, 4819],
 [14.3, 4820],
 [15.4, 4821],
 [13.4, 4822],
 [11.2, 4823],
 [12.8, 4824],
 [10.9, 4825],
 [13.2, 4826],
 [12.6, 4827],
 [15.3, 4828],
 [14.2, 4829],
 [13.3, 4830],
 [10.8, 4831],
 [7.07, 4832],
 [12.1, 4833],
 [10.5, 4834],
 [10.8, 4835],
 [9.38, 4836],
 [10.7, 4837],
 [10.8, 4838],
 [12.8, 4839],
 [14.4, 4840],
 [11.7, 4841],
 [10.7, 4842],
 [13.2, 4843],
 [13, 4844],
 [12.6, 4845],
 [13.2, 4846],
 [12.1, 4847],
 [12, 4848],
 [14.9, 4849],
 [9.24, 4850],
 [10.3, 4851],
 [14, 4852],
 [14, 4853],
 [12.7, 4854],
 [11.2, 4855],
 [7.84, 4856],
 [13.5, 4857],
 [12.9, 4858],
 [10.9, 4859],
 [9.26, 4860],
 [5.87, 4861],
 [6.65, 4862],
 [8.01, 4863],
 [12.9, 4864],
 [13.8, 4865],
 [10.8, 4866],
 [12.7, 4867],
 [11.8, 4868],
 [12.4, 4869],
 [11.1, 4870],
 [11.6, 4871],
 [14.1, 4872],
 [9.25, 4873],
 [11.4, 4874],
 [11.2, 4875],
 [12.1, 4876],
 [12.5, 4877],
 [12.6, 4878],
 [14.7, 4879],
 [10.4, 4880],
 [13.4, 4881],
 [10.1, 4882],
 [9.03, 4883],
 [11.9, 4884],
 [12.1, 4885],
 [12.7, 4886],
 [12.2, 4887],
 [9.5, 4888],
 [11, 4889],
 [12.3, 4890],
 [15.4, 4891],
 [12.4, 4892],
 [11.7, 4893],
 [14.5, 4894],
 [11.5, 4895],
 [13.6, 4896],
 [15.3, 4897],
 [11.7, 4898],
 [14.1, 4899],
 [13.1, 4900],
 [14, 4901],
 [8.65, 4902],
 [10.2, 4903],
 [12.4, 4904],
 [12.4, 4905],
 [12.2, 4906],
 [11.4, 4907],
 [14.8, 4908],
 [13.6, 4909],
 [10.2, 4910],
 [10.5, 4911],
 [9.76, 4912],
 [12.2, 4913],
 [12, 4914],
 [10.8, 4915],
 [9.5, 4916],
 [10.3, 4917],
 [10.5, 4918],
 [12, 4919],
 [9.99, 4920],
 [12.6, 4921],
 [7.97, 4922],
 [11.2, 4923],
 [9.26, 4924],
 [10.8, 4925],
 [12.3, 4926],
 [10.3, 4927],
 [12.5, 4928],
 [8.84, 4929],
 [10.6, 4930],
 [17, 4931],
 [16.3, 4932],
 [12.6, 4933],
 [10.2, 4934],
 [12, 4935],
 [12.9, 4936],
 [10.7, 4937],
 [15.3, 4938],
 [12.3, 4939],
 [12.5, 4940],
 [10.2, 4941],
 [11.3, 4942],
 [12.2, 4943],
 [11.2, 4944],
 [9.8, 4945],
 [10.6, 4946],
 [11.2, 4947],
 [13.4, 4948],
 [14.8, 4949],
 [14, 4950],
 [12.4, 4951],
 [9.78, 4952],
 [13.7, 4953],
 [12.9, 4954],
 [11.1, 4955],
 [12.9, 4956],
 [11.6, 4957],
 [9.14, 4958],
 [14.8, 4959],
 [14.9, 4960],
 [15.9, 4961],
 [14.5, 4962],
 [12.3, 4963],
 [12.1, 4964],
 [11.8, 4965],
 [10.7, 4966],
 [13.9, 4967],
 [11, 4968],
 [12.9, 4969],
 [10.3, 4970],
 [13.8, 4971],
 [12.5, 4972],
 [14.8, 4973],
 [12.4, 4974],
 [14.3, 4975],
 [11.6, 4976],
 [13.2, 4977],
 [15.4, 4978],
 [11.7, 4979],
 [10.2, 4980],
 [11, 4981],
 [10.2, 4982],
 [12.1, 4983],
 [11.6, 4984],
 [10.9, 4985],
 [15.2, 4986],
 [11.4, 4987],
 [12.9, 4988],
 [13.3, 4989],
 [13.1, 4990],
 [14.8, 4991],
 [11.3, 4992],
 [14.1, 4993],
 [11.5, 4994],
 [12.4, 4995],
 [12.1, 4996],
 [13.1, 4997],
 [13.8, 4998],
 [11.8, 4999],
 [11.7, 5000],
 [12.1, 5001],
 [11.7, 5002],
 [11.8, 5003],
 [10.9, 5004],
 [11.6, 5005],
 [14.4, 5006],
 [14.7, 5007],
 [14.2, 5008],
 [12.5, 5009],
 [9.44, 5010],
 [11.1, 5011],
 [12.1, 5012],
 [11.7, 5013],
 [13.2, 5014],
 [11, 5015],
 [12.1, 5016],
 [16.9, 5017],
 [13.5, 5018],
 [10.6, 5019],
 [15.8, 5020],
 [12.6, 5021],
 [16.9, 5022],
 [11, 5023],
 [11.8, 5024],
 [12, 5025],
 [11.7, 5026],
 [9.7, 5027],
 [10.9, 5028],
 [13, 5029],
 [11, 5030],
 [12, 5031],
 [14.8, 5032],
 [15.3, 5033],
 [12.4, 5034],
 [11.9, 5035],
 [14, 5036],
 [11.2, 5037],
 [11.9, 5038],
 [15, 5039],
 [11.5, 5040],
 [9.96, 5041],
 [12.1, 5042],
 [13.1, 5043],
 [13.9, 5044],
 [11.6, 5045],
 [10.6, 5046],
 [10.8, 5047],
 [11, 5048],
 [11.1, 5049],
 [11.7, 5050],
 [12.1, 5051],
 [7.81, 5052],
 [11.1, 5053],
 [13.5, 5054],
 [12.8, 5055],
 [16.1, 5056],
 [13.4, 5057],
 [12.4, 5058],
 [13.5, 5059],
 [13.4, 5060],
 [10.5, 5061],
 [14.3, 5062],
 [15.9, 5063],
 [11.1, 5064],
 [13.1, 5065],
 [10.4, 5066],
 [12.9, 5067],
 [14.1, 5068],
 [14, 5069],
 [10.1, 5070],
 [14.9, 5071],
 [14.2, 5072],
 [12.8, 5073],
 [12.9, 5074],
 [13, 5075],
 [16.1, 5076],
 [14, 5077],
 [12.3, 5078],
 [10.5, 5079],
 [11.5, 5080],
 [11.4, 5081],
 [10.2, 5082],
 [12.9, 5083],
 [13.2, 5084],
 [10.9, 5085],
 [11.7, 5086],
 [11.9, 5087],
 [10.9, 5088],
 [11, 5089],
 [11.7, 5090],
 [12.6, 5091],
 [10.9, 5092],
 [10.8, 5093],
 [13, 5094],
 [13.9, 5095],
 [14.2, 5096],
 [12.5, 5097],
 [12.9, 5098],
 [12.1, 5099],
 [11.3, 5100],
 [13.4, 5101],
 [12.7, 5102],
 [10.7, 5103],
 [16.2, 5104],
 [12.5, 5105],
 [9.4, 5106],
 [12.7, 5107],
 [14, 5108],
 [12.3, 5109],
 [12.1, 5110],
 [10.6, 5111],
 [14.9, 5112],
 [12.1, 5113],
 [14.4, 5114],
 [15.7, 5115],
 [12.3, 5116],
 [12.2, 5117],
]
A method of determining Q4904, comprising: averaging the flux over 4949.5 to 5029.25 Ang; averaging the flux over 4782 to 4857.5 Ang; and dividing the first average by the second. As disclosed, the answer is 1.0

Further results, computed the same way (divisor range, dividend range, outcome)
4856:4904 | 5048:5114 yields 1.06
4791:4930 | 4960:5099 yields 1.04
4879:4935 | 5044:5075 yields 1.06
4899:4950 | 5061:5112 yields 1.07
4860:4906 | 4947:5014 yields 1.06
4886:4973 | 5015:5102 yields 1.03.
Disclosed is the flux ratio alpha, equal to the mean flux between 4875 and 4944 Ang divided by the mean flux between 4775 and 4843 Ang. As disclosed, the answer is 0.94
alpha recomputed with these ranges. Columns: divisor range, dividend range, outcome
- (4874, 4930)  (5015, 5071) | 1.07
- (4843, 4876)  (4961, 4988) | 1.08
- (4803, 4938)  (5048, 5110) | 1.04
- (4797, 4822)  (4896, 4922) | 0.89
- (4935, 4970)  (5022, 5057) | 0.99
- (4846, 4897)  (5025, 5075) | 1.06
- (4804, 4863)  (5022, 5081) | 1.04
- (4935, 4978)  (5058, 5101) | 1.00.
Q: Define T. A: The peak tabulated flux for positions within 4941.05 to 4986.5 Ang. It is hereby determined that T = 15.9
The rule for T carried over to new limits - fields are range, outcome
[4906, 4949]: 17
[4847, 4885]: 14.9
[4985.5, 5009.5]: 15.2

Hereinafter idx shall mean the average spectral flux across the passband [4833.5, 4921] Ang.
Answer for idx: 11.7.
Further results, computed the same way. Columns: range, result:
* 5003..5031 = 12.4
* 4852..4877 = 11.2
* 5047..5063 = 12.4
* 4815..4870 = 11.8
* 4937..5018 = 12.5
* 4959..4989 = 12.7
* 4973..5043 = 12.5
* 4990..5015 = 12.4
